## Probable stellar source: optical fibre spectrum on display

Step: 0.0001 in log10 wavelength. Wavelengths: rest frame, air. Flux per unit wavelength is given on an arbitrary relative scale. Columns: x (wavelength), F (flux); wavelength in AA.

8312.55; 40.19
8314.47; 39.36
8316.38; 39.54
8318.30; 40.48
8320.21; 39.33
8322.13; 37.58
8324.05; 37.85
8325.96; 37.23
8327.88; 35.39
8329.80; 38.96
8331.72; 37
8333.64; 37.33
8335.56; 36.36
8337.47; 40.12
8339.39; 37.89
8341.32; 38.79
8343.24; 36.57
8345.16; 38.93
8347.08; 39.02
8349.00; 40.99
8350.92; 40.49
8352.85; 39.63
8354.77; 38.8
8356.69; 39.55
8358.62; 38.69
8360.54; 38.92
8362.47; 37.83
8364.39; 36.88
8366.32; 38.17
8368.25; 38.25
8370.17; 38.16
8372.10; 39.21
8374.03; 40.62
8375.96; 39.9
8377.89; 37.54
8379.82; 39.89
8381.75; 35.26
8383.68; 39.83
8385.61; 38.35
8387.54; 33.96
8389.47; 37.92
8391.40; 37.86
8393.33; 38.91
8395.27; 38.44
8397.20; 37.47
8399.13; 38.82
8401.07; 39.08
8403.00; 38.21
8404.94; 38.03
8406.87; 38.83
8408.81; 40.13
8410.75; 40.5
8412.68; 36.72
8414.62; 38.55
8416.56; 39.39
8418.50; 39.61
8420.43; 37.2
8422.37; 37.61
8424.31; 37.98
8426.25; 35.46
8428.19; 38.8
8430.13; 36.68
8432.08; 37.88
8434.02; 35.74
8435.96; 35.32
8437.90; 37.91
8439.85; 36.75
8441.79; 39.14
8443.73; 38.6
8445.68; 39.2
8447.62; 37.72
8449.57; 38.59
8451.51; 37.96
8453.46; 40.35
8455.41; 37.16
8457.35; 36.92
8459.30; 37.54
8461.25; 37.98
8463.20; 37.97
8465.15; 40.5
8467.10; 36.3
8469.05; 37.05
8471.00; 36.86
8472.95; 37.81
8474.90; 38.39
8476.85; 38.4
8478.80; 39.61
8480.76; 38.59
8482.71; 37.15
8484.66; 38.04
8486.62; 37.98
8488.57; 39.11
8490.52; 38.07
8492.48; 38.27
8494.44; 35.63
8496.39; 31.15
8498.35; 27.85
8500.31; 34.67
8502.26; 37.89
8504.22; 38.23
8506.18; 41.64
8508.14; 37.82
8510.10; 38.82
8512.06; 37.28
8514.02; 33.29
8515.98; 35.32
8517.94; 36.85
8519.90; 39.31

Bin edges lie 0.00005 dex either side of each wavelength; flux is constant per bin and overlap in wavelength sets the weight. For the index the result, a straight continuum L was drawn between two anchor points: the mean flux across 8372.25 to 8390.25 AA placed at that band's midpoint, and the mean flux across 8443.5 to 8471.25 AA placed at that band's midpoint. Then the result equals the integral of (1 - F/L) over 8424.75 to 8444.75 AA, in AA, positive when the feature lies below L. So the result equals 0.4 AA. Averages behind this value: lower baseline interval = 38.2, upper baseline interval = 38.1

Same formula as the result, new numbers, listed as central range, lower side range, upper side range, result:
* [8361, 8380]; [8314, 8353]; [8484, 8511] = -0.25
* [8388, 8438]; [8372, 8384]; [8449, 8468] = 0.66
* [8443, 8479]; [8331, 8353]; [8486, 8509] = -1.10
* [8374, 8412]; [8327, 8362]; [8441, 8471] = -0.05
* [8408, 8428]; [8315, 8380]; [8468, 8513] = -0.21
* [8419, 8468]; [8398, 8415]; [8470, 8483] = 0.88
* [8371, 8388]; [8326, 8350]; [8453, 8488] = -0.16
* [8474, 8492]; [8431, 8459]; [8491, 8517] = -0.84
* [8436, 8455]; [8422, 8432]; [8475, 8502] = -0.60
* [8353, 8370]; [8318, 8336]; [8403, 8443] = -0.30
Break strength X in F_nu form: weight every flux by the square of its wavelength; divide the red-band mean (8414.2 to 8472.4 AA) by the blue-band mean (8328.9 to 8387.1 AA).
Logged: 1.0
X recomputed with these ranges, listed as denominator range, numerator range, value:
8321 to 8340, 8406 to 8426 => 1.05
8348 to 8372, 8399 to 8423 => 1.01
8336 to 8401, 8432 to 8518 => 0.99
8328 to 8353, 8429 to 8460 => 1.01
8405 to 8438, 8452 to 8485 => 1.01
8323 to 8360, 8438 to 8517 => 1.01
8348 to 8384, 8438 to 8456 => 1.01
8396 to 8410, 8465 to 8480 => 1.00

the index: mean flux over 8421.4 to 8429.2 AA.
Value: 37.5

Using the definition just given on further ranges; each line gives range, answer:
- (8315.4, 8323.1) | 39.2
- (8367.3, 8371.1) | 38.3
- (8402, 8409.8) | 38.8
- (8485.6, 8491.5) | 38.4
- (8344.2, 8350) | 39.7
